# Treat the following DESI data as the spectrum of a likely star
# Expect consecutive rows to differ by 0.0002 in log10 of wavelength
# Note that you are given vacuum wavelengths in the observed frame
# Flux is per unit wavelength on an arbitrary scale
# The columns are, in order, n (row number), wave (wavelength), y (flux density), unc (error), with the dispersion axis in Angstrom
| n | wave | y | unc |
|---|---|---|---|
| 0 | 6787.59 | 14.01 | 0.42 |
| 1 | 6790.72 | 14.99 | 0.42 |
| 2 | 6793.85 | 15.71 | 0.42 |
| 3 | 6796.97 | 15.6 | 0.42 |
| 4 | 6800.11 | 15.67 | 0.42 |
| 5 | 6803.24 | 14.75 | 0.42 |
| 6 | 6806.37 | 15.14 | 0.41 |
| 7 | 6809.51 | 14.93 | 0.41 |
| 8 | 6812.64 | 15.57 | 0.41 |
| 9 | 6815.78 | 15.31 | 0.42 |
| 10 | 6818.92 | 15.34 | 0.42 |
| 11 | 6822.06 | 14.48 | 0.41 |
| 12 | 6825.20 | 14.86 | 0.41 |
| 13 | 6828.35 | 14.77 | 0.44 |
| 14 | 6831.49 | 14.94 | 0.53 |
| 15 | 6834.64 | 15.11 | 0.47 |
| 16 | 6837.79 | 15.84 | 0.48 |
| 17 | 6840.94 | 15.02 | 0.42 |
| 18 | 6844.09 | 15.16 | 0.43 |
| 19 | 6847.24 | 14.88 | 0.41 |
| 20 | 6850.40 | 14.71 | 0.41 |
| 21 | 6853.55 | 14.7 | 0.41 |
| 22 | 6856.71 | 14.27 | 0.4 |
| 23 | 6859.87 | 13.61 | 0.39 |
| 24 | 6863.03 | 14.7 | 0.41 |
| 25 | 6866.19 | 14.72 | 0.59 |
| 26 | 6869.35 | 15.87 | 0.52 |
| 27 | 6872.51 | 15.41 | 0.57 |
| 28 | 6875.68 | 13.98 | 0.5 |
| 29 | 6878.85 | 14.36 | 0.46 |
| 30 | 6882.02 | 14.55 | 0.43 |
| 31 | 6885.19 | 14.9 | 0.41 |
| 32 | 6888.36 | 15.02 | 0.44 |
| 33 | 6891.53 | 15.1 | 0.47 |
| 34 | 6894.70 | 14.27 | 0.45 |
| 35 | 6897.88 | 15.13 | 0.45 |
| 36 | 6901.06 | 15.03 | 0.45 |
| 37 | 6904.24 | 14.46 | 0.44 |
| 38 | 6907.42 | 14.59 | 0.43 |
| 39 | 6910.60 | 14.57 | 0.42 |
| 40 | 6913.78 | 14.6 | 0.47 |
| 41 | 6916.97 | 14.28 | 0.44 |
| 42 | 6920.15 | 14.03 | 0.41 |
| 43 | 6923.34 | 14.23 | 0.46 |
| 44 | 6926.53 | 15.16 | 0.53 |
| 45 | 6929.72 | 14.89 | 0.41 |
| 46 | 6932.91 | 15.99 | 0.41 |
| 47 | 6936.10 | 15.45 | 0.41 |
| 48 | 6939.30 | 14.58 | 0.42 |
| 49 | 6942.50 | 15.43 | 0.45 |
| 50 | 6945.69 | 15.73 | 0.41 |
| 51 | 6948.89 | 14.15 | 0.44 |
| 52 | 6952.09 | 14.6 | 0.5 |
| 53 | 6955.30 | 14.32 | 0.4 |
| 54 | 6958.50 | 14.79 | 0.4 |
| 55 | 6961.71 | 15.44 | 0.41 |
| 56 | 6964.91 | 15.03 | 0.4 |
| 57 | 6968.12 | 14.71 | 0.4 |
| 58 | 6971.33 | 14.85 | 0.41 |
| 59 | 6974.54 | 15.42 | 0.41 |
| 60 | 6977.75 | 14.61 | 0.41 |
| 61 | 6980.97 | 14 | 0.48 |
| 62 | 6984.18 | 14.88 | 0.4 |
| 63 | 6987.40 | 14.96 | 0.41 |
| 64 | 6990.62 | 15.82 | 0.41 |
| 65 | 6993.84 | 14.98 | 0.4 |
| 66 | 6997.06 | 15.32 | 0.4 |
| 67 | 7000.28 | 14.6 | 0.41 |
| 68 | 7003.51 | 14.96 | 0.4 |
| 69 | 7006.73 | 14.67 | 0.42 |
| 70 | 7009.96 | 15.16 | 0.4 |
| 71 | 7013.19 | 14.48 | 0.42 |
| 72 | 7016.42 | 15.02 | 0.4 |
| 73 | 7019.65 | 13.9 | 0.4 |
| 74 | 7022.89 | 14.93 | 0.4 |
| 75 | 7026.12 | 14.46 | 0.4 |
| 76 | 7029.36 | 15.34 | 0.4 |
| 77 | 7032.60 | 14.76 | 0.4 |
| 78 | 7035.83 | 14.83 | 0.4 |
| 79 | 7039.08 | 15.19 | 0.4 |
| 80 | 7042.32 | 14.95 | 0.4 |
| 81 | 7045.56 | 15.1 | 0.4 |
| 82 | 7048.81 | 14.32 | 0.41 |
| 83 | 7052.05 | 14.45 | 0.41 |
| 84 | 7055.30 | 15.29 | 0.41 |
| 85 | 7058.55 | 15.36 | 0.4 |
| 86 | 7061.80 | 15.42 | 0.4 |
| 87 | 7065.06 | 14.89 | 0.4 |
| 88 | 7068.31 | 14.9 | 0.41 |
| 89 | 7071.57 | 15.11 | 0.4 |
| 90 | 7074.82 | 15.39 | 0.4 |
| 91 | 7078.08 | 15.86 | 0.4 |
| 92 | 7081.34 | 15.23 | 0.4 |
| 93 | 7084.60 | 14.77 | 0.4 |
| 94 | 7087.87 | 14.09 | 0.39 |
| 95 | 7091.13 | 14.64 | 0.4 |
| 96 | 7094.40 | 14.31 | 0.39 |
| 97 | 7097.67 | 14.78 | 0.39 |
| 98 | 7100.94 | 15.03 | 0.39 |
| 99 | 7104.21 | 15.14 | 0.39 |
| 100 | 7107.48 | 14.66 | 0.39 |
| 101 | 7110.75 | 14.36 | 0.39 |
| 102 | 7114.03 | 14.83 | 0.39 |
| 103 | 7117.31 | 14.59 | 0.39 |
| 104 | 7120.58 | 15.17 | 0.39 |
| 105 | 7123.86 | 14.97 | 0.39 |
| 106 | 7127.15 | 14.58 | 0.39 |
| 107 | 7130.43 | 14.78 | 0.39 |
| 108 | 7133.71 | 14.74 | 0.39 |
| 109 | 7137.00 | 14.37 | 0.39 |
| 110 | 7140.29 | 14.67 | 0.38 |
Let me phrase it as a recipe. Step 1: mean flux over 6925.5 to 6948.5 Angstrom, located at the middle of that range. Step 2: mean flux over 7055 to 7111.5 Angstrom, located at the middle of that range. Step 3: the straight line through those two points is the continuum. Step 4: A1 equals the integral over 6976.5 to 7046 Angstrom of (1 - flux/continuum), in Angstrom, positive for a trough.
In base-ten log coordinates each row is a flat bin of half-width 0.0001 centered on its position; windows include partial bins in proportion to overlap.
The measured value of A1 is 1.2 Angstrom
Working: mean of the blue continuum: 15.3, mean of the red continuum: 15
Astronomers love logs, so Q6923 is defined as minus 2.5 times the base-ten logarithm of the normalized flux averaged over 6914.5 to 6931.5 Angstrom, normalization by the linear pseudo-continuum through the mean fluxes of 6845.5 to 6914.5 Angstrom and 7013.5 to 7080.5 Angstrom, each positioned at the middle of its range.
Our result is 0.02 mag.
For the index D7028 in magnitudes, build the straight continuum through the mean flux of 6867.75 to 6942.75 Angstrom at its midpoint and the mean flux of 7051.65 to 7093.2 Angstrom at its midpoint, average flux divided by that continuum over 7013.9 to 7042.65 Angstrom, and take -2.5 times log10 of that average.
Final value 0.01 mag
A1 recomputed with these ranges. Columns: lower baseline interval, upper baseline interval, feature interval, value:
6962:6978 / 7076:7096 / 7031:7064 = -0.2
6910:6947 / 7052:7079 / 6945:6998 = 0.4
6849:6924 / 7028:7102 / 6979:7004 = -0.2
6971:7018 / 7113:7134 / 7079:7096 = 0.2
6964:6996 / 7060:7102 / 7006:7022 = 0.3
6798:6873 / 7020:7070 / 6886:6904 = 0.1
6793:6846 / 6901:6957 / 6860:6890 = 0.4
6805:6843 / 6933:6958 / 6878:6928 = 1.2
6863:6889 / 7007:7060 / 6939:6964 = -0.1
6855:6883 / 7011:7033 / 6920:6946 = -0.8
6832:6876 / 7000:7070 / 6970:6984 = 0.1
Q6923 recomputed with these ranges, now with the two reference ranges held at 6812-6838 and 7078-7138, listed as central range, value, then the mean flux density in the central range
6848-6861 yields 0.05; 14.4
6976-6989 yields 0.02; 14.6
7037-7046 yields -0.02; 15.1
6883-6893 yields 0.00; 15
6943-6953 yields 0.00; 14.9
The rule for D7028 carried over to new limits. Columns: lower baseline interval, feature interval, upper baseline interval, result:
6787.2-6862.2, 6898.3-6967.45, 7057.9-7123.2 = 0.009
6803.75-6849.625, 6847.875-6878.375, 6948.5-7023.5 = 0.027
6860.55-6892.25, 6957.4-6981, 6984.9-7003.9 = 0.009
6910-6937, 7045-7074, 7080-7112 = -0.020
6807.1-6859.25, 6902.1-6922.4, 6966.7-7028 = 0.035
